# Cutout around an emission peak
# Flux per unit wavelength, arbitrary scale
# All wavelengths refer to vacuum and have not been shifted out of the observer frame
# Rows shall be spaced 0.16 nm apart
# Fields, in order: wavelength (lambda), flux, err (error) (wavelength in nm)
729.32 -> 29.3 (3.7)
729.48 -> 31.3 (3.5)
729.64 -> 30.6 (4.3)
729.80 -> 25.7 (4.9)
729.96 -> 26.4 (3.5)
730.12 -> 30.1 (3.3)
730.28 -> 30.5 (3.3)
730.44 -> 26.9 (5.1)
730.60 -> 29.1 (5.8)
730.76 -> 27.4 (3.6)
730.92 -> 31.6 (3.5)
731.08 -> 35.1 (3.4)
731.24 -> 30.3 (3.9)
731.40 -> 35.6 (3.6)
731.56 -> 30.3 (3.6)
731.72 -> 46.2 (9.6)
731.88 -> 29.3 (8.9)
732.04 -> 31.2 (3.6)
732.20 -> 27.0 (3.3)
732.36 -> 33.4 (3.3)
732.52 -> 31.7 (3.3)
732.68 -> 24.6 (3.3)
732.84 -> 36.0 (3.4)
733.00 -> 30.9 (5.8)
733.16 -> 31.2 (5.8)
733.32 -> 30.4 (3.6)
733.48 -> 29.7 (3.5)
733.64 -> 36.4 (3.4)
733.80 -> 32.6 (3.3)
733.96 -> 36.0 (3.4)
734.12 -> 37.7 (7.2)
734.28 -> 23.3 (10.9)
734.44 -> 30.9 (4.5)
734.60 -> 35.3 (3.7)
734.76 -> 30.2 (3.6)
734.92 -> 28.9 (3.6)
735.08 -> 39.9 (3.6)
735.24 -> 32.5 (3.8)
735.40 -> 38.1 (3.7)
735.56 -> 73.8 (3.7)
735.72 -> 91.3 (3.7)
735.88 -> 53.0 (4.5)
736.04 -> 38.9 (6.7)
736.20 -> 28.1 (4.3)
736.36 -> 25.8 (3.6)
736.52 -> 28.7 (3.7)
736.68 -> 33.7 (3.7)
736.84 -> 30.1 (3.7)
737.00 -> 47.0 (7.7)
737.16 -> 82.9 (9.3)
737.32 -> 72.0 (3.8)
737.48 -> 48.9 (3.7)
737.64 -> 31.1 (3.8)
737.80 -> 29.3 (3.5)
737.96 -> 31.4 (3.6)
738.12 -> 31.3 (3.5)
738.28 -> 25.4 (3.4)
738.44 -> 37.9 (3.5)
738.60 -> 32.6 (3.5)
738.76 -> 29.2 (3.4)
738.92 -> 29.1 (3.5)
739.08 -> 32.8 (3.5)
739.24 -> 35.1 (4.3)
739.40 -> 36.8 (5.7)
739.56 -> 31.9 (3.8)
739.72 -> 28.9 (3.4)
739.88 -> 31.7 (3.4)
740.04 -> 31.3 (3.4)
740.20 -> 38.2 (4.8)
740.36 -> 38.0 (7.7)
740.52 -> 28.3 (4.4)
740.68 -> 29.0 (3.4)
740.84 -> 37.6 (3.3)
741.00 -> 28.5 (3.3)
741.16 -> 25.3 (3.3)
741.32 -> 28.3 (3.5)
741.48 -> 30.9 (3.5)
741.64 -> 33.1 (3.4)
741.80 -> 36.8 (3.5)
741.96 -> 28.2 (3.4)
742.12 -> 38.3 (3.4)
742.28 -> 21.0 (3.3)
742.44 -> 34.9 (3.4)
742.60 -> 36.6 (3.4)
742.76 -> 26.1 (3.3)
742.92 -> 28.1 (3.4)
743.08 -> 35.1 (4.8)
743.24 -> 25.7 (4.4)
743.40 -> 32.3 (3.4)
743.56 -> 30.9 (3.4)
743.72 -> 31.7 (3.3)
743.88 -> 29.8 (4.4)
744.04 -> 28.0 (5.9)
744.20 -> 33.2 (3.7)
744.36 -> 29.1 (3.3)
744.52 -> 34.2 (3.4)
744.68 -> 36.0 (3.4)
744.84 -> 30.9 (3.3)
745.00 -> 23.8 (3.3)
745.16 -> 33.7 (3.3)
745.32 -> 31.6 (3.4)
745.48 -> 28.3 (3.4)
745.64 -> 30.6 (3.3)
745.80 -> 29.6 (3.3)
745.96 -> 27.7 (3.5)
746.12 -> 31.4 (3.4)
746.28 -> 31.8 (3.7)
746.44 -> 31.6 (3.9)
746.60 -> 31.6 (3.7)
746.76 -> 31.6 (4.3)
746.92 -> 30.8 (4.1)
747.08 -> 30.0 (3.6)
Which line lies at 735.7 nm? [S II]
